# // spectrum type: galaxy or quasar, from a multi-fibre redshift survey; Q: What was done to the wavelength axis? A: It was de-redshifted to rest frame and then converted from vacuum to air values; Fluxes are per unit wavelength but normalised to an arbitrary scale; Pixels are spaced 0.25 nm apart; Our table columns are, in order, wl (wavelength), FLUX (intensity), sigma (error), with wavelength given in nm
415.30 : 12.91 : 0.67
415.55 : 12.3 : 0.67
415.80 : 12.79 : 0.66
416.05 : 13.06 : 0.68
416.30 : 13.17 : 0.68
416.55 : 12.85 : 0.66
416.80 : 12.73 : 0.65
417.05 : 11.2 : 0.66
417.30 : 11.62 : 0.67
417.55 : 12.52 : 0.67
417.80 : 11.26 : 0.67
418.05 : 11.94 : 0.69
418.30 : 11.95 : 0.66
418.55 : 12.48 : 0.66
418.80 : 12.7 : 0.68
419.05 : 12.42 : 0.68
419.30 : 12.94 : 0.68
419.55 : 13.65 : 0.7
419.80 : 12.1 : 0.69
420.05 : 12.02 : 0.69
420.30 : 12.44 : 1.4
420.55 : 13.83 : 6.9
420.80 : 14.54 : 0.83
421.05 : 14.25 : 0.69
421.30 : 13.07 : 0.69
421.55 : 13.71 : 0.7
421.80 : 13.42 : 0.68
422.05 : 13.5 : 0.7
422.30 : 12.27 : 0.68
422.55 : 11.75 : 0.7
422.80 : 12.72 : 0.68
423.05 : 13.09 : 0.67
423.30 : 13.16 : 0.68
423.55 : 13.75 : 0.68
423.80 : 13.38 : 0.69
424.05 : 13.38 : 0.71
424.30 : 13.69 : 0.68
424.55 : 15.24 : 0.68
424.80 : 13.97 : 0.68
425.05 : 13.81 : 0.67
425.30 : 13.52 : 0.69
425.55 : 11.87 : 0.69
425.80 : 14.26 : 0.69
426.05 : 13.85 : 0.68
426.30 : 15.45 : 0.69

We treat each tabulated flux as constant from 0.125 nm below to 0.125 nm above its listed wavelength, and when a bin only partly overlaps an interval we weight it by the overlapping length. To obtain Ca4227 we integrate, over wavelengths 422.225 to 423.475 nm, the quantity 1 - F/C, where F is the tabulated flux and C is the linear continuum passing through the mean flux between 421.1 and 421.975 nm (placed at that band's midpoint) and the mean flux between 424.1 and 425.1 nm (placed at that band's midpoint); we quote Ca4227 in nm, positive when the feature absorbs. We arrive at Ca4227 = 0.10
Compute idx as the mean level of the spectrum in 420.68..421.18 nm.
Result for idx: 14.4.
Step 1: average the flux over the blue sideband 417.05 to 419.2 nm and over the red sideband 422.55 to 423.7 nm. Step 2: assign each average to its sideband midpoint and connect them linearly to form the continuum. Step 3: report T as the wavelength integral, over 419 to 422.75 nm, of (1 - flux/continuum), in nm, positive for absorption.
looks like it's -0.14 nm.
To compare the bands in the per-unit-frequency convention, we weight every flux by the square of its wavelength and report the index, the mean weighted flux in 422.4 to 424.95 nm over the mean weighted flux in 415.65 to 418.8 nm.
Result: 1.12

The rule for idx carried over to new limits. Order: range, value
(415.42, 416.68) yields 12.8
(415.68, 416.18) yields 12.9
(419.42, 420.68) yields 12.8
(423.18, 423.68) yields 13.5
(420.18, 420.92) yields 13.6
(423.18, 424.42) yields 13.5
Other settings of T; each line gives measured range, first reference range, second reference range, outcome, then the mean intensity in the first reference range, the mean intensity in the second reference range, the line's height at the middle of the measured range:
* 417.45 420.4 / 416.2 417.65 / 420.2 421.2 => 0.16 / 12.3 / 13.8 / 13.1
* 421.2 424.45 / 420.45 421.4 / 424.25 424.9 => 0.23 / 13.9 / 14.4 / 14.2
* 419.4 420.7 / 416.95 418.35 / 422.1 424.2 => -0.06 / 11.7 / 13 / 12.3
